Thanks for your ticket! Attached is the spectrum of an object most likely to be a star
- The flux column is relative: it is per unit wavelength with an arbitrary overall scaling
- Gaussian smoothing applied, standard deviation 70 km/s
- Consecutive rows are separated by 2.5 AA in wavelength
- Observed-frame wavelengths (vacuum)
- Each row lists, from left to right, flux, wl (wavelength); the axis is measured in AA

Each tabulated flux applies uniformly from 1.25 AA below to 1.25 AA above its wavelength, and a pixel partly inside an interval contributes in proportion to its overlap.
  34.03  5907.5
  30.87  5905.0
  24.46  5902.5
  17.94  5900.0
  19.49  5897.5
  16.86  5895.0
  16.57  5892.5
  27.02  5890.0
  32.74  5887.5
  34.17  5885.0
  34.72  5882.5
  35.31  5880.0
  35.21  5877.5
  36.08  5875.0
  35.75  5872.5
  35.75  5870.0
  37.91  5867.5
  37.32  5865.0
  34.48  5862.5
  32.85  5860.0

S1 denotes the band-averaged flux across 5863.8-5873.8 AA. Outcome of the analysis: 36.7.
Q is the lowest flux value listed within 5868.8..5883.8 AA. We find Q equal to 34.72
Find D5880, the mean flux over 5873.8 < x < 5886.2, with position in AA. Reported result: 35.1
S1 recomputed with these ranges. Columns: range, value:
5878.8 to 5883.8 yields 35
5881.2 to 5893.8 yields 29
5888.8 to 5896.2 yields 20.1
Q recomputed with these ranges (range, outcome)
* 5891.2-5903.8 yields 16.57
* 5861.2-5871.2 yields 34.48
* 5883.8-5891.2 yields 27.02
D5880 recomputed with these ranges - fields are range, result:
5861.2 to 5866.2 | 35.9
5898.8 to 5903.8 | 21.3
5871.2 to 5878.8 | 35.7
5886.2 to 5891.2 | 30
